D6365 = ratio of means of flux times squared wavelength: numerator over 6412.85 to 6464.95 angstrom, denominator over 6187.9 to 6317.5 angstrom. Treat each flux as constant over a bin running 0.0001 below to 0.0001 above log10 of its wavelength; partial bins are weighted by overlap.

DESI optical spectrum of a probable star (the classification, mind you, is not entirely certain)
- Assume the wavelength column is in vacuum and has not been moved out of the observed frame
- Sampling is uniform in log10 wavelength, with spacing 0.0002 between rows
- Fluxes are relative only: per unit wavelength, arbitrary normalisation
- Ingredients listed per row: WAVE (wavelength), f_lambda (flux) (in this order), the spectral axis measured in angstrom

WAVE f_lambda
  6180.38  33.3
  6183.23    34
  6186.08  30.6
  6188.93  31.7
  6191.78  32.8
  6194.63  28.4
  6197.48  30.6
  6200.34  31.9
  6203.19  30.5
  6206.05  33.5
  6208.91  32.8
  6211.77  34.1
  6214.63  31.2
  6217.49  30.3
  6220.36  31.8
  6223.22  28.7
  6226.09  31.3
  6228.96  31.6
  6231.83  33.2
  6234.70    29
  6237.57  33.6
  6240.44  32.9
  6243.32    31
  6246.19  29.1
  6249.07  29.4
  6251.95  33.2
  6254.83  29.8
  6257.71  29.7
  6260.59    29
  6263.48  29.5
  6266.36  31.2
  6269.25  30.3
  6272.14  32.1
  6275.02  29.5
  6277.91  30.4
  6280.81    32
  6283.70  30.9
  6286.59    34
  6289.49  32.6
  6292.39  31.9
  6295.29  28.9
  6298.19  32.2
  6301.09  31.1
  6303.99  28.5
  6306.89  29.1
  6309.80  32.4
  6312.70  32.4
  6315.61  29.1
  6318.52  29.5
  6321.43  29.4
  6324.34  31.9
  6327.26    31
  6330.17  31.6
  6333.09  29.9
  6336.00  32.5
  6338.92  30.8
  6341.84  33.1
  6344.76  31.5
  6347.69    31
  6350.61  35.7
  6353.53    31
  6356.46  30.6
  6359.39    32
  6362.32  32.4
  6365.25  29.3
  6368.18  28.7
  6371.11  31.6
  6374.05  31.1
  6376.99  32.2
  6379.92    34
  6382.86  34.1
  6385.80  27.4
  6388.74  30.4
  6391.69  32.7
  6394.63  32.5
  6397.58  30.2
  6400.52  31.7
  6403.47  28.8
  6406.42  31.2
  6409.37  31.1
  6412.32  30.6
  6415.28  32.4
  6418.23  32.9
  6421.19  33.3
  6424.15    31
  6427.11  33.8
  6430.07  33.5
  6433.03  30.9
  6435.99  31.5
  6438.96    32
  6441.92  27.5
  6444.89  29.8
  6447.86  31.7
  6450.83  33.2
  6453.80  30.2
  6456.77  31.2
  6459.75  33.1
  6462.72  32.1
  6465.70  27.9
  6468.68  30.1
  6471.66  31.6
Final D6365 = 1.1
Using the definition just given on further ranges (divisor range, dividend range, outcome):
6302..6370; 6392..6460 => 1.04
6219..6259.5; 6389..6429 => 1.08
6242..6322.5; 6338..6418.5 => 1.06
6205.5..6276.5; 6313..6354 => 1.04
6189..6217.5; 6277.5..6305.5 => 1.02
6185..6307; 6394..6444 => 1.07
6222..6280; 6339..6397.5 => 1.07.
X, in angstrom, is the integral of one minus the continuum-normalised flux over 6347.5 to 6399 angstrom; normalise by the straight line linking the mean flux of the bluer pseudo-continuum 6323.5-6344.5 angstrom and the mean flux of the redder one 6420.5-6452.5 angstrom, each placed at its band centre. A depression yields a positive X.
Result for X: 0.08 angstrom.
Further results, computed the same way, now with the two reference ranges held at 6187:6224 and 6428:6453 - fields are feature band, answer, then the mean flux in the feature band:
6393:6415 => 0.2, 31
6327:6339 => 0.1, 31.2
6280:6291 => -0.3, 32.4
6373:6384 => -0.5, 32.9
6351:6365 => -0.1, 31.6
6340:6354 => -0.5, 32.5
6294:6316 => 0.6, 30.5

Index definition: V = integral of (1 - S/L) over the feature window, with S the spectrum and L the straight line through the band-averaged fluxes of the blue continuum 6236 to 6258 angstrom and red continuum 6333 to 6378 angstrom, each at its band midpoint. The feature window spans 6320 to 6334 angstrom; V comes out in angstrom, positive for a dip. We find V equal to 0.3 angstrom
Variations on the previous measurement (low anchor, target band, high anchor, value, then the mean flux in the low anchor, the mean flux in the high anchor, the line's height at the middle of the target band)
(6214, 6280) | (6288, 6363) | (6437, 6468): -1.0 angstrom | 30.8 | 30.9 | 30.8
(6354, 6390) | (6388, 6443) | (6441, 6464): -0.6 angstrom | 31.1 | 31.2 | 31.2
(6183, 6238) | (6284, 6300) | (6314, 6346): -0.4 angstrom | 31.5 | 30.9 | 31.1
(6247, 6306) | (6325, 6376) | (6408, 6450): -0.4 angstrom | 30.8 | 31.6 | 31.2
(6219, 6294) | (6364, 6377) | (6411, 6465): 0.4 angstrom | 31.1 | 31.6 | 31.4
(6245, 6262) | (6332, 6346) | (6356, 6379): -0.4 angstrom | 30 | 31.1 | 30.8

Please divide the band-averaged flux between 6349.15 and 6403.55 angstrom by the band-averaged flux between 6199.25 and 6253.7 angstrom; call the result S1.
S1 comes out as 1.00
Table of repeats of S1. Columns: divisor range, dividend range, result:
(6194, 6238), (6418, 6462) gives 1.01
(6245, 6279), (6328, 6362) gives 1.05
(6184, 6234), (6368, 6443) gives 1.00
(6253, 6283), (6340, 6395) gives 1.04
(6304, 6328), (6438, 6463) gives 1.02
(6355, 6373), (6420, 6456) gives 1.02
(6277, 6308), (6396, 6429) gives 1.02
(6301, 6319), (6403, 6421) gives 1.04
